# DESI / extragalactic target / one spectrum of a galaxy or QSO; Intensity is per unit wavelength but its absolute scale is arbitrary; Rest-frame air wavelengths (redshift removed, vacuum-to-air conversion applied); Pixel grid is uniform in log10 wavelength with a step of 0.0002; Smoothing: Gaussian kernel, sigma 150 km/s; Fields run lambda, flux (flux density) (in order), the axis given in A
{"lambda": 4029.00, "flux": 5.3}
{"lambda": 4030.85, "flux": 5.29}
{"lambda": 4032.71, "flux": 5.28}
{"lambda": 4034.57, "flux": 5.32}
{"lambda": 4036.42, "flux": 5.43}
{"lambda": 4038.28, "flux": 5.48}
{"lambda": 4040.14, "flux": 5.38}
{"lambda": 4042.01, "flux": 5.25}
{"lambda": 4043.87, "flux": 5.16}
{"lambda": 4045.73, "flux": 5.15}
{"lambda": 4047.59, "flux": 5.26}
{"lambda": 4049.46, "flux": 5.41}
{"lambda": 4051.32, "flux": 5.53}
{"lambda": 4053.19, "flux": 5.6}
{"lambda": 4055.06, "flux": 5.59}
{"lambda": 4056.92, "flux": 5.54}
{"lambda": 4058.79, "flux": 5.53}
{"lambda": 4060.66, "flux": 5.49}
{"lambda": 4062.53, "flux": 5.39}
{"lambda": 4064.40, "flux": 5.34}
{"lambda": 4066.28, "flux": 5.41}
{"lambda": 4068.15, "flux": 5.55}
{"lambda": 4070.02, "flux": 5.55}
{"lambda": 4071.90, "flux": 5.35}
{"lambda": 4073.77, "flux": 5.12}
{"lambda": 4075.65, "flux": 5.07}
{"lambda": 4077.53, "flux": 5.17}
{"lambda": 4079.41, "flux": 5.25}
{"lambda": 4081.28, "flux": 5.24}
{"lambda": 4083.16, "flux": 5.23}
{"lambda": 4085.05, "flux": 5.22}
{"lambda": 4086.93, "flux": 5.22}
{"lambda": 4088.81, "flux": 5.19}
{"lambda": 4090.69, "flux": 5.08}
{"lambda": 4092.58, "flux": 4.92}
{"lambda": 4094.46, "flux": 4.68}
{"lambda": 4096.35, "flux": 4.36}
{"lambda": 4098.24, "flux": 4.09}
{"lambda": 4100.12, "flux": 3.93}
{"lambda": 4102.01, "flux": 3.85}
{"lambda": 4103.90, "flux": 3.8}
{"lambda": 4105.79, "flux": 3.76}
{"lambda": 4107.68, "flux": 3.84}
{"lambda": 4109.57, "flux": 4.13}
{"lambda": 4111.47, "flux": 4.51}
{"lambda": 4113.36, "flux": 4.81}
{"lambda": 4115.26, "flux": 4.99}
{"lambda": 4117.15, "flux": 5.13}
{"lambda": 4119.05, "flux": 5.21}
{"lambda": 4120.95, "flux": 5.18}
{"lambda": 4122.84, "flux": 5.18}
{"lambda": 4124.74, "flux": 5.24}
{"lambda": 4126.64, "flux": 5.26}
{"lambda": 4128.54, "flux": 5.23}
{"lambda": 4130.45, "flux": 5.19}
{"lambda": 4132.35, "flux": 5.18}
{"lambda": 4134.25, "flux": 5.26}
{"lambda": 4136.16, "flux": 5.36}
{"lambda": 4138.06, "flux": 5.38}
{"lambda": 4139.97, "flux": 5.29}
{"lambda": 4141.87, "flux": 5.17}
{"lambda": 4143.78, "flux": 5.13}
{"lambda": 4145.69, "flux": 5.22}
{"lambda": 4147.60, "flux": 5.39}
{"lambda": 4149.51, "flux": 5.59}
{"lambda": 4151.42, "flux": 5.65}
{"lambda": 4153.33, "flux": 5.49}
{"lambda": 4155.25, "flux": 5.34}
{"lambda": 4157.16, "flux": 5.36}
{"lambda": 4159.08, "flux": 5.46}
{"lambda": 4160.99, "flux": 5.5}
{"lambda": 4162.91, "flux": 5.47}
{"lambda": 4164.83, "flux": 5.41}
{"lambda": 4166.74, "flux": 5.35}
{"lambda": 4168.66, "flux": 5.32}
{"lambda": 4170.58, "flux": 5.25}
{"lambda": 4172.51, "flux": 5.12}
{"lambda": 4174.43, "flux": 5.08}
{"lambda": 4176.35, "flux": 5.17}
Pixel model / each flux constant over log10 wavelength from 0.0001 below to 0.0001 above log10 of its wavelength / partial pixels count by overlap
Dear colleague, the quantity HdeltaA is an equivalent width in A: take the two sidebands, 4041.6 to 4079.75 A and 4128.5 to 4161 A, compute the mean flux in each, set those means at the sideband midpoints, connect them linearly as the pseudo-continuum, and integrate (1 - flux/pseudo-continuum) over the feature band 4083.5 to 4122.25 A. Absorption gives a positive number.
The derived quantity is 5.4 A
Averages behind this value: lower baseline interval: 5.37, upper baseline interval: 5.34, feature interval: 4.61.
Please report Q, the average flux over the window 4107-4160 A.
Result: 5.16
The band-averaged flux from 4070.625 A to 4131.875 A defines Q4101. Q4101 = 4.83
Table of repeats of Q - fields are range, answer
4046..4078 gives 5.4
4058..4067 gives 5.43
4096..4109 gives 3.94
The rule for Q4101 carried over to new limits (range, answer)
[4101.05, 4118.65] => 4.34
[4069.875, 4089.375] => 5.22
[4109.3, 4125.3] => 4.96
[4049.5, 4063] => 5.52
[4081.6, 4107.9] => 4.55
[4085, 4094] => 5.1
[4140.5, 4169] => 5.39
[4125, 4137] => 5.24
